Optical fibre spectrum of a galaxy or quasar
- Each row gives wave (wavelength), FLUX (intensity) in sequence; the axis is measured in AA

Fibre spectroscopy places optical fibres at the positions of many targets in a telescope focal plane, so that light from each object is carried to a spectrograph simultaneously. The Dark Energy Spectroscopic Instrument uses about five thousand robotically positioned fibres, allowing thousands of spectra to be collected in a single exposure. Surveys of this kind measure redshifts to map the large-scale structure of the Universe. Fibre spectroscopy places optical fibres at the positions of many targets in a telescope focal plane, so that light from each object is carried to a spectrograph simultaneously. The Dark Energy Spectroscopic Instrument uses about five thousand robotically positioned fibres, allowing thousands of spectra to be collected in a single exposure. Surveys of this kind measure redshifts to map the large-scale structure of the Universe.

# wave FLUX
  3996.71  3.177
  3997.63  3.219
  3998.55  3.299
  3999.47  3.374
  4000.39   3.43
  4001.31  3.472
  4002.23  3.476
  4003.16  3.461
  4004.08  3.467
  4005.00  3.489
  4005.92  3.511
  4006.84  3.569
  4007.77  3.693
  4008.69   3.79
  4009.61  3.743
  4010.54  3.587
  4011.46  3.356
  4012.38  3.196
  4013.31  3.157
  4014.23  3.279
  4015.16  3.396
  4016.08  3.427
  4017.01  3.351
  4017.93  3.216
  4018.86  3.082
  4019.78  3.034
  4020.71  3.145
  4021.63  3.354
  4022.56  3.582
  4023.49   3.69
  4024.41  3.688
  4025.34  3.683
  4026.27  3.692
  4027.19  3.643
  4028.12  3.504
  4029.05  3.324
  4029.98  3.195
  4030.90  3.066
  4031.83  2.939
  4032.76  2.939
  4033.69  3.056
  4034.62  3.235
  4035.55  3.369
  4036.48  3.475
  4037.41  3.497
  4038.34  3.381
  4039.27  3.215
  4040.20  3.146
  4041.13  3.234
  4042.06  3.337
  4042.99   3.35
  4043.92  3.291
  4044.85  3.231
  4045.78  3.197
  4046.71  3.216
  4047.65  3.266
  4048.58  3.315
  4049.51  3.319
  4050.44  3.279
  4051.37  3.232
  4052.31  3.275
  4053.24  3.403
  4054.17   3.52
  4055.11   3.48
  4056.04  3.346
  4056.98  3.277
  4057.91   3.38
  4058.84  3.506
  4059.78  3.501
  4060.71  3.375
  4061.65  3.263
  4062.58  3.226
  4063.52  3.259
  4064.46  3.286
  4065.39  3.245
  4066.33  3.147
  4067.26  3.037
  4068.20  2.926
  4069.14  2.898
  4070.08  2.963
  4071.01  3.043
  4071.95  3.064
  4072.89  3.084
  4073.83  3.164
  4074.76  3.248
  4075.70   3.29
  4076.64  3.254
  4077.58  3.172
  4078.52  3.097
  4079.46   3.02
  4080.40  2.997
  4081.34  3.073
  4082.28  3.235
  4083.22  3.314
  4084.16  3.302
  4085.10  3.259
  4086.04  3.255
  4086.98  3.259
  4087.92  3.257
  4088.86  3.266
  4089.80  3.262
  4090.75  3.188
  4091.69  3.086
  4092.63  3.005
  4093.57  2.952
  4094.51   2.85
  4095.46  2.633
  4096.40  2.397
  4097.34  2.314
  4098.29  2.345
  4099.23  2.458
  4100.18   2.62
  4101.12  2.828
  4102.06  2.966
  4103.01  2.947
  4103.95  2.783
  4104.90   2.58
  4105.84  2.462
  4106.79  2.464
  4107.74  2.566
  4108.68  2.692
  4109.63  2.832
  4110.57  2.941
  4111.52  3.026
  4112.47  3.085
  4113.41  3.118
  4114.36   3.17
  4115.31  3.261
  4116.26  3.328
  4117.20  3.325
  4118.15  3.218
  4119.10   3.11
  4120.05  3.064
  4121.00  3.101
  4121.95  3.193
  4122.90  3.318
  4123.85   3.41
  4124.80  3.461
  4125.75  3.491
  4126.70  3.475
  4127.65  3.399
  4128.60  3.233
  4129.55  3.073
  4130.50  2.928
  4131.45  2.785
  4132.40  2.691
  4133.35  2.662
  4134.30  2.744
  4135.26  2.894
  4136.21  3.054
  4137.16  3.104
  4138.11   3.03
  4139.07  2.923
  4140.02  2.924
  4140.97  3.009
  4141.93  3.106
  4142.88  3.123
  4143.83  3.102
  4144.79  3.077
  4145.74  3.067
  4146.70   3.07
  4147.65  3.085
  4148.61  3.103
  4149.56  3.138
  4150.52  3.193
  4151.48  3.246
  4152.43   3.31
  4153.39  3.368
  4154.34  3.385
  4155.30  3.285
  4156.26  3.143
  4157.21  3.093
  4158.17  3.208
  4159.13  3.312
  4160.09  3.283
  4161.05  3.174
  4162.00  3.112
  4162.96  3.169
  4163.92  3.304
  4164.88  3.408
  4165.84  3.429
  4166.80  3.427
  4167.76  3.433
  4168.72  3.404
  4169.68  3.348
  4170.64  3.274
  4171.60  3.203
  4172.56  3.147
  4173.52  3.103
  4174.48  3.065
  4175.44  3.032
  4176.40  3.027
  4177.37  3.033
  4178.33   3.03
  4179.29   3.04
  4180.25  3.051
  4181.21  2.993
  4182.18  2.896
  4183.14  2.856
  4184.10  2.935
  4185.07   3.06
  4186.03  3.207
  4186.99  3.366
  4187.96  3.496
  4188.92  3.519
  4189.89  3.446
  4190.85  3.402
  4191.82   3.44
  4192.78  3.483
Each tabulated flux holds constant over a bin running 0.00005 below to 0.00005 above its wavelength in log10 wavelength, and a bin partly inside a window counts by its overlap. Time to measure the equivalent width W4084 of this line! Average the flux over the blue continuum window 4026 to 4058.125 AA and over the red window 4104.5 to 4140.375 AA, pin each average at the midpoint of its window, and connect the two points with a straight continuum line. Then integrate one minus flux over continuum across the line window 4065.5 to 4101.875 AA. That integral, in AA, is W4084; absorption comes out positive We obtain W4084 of 1.7 AA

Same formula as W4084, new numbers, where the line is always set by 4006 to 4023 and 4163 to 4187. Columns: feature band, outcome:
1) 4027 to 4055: 0.6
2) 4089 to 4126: 3.5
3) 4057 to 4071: 0.5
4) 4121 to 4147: 1.1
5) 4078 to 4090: 0.3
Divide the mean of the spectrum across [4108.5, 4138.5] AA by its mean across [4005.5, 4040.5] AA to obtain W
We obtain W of 0.92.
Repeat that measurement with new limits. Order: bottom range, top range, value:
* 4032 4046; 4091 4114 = 0.85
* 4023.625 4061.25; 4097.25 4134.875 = 0.89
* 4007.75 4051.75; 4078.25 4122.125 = 0.89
